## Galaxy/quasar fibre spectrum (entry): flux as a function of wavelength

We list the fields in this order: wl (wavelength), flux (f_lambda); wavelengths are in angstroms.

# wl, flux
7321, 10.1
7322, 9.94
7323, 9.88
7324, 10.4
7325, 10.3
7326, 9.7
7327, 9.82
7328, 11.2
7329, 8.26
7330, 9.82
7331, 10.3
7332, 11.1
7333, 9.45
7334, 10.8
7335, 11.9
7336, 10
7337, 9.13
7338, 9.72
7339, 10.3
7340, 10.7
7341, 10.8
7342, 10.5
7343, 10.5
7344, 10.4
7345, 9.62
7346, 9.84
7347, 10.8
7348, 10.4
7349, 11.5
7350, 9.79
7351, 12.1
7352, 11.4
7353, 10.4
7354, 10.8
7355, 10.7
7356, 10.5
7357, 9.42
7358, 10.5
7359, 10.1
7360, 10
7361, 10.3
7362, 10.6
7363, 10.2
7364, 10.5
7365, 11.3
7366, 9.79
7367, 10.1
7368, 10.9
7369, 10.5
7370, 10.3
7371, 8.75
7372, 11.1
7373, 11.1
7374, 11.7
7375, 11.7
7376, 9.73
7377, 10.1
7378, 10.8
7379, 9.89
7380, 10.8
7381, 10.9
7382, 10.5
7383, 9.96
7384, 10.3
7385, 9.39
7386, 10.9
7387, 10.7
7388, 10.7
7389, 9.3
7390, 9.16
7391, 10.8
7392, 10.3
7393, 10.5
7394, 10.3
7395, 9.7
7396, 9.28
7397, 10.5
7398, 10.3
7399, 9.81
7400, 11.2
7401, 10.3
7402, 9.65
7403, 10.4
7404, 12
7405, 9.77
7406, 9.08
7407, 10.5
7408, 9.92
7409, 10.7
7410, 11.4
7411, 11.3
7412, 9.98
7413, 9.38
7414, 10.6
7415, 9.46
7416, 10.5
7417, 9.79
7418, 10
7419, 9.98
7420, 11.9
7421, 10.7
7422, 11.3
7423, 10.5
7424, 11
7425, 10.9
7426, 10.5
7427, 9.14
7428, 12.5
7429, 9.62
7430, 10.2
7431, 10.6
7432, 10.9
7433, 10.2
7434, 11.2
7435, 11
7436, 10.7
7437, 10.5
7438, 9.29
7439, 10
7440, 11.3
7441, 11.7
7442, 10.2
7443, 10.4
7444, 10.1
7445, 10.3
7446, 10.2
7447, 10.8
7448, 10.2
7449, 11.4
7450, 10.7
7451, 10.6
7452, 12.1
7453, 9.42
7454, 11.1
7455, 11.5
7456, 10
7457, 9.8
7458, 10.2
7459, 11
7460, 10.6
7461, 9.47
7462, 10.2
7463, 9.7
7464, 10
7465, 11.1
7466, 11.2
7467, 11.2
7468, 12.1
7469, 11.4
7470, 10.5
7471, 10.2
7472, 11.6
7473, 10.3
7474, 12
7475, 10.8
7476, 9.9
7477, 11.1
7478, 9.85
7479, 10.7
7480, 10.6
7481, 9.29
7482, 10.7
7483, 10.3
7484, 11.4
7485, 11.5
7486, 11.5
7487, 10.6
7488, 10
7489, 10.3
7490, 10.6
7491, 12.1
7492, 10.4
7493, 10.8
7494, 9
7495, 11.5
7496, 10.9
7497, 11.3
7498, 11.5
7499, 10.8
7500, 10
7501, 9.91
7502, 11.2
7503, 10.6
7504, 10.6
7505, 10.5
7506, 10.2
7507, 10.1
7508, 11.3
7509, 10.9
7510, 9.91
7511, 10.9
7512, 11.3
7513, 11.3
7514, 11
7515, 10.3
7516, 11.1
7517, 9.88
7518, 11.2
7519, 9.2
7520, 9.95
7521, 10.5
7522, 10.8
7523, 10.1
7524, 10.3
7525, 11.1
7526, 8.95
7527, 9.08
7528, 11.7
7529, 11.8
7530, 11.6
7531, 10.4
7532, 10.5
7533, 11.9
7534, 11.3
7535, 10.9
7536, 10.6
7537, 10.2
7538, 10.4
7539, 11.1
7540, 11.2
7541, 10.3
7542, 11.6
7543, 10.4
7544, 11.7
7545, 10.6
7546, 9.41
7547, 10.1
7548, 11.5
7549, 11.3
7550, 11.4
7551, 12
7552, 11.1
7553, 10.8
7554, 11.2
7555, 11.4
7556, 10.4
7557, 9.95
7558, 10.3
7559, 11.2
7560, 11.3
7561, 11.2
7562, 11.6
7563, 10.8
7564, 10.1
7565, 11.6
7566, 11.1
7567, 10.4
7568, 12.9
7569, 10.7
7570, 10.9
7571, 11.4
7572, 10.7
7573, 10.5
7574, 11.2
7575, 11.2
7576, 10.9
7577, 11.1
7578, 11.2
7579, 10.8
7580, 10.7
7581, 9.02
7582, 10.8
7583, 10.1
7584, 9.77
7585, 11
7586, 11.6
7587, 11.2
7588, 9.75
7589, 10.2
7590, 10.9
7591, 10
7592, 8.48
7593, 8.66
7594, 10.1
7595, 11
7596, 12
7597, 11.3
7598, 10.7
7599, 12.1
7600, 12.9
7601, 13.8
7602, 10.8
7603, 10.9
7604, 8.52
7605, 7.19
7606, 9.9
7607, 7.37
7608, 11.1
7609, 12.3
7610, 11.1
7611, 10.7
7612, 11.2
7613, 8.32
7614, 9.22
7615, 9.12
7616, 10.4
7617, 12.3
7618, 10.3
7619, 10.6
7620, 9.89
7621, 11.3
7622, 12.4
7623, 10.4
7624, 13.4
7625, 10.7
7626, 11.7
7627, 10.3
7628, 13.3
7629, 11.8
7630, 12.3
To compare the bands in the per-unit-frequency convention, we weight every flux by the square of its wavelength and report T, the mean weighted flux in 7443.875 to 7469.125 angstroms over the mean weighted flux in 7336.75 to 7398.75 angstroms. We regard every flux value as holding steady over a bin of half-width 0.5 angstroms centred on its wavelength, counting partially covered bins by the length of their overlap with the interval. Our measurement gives 1.05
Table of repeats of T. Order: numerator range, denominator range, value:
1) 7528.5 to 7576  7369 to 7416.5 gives 1.11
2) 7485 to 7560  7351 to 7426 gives 1.07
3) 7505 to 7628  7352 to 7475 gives 1.07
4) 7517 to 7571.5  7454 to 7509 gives 1.03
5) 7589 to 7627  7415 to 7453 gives 1.05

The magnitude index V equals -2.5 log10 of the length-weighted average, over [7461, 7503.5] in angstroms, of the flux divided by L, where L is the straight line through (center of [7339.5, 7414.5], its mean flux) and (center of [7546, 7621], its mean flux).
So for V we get -0.02 mag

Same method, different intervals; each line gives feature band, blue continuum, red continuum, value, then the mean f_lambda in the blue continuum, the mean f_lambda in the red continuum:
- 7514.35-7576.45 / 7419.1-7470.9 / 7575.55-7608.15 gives -0.03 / 10.6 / 10.5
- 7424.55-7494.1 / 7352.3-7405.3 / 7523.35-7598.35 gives -0.01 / 10.4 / 10.8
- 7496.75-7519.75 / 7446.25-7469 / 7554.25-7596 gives 0.00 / 10.7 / 10.7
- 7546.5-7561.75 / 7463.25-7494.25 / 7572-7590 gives -0.03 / 10.7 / 10.7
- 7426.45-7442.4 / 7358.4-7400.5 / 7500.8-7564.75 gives -0.01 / 10.4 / 10.7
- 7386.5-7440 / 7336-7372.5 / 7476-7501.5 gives 0.01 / 10.4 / 10.7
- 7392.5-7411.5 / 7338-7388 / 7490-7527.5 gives 0.02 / 10.5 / 10.6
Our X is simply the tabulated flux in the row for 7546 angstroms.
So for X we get 9.41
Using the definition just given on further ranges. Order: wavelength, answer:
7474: 12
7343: 10.5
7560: 11.3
